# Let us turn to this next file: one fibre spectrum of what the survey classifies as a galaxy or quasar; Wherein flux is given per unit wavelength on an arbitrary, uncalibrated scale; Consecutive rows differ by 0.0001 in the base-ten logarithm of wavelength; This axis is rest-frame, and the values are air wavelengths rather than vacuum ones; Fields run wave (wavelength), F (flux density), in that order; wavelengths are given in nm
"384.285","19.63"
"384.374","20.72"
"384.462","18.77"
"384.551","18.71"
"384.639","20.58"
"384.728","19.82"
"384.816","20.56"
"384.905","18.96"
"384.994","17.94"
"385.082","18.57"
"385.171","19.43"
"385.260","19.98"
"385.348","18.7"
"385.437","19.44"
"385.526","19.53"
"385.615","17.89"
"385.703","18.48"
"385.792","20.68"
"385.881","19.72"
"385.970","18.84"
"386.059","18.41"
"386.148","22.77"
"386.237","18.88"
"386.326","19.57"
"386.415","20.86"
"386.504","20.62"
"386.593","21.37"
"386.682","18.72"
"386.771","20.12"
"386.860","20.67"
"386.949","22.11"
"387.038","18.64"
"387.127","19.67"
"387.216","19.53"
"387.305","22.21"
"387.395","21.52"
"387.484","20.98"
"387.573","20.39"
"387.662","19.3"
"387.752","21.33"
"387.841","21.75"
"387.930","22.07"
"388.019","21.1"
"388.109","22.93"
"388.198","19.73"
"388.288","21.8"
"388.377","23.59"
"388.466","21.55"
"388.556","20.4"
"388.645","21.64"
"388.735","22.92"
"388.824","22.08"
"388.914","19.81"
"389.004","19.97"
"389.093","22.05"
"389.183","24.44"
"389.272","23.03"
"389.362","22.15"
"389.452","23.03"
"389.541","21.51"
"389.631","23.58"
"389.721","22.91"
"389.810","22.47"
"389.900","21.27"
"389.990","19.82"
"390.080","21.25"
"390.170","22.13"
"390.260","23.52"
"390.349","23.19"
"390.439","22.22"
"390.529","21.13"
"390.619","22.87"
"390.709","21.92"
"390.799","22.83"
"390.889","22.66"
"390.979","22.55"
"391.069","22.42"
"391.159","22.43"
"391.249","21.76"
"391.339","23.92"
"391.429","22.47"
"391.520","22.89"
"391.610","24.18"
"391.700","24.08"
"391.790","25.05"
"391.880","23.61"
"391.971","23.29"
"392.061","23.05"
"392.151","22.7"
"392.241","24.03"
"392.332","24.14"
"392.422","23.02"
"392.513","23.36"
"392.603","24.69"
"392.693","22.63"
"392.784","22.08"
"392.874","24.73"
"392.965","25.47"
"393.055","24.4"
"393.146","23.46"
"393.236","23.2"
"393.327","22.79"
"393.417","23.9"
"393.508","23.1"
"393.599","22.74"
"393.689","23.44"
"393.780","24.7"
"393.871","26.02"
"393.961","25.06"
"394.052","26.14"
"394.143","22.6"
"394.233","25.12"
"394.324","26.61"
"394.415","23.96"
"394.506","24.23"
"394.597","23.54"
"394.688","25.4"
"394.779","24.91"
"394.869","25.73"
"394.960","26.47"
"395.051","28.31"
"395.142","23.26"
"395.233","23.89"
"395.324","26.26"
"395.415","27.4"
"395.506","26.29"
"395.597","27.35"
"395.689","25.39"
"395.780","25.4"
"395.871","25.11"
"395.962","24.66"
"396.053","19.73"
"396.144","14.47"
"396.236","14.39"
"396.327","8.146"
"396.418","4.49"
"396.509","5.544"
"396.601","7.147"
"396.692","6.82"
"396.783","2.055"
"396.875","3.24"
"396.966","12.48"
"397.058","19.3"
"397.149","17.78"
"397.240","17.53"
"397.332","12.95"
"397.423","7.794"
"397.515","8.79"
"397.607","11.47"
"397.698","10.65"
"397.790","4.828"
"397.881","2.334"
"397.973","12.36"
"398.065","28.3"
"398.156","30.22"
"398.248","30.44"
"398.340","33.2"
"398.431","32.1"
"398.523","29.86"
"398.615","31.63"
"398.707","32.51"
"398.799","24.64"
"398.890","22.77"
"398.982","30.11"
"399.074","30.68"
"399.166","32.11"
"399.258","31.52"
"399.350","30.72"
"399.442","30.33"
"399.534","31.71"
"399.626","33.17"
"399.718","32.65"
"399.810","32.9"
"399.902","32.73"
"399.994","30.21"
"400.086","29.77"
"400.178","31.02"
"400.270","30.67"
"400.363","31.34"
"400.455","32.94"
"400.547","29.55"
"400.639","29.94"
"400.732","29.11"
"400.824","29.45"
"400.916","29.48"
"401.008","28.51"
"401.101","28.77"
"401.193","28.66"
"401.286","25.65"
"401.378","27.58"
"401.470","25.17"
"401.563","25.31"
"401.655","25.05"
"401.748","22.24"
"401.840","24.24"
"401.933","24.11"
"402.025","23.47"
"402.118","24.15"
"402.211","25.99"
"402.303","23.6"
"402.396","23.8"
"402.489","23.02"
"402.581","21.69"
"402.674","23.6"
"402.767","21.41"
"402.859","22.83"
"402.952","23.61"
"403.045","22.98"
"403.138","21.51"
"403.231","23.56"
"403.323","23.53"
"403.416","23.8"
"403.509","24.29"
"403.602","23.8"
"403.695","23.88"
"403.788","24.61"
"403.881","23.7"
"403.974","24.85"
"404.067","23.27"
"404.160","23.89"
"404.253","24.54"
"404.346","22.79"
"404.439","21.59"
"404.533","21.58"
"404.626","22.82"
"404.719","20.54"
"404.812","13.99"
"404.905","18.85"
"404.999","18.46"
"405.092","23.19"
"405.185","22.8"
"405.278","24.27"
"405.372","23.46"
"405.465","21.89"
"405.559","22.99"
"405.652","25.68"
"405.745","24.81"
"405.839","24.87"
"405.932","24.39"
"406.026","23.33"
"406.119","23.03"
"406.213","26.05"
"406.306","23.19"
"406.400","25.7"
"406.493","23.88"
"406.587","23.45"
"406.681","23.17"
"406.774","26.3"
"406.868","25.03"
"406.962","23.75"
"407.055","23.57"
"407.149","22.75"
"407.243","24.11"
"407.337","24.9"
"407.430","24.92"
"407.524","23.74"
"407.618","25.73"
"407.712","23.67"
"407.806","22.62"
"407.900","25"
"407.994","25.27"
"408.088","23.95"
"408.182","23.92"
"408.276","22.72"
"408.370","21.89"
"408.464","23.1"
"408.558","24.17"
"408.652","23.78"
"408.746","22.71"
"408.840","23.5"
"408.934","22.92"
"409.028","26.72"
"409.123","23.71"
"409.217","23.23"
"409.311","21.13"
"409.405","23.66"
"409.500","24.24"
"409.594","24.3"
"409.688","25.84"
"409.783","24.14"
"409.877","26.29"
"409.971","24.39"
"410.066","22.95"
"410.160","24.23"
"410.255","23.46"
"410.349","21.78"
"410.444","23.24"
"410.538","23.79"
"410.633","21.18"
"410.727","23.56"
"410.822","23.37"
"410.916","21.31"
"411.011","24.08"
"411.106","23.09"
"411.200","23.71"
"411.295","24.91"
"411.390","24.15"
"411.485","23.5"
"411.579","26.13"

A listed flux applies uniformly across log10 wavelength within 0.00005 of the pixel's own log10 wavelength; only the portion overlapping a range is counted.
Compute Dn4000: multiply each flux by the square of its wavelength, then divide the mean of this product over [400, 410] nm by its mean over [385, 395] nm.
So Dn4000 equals 1.18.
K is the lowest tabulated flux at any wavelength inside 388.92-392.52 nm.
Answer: 19.82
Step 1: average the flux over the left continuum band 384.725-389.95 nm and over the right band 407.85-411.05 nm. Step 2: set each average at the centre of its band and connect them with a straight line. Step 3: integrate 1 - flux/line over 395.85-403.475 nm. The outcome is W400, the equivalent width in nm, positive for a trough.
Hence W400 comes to -0.21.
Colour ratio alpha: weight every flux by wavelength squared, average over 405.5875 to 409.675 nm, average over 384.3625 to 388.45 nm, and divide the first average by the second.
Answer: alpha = 1.3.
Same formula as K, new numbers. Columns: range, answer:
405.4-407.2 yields 21.89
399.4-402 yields 22.24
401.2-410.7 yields 13.99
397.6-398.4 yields 2.334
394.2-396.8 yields 2.055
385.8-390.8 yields 18.41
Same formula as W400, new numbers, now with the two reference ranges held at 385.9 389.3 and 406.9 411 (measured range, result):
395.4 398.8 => 0.69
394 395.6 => -0.25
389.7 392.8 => -0.20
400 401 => -0.34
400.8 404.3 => -0.25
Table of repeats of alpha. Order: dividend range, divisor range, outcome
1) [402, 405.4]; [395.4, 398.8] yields 1.33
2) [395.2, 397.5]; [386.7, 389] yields 0.80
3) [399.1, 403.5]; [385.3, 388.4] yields 1.43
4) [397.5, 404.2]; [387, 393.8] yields 1.21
